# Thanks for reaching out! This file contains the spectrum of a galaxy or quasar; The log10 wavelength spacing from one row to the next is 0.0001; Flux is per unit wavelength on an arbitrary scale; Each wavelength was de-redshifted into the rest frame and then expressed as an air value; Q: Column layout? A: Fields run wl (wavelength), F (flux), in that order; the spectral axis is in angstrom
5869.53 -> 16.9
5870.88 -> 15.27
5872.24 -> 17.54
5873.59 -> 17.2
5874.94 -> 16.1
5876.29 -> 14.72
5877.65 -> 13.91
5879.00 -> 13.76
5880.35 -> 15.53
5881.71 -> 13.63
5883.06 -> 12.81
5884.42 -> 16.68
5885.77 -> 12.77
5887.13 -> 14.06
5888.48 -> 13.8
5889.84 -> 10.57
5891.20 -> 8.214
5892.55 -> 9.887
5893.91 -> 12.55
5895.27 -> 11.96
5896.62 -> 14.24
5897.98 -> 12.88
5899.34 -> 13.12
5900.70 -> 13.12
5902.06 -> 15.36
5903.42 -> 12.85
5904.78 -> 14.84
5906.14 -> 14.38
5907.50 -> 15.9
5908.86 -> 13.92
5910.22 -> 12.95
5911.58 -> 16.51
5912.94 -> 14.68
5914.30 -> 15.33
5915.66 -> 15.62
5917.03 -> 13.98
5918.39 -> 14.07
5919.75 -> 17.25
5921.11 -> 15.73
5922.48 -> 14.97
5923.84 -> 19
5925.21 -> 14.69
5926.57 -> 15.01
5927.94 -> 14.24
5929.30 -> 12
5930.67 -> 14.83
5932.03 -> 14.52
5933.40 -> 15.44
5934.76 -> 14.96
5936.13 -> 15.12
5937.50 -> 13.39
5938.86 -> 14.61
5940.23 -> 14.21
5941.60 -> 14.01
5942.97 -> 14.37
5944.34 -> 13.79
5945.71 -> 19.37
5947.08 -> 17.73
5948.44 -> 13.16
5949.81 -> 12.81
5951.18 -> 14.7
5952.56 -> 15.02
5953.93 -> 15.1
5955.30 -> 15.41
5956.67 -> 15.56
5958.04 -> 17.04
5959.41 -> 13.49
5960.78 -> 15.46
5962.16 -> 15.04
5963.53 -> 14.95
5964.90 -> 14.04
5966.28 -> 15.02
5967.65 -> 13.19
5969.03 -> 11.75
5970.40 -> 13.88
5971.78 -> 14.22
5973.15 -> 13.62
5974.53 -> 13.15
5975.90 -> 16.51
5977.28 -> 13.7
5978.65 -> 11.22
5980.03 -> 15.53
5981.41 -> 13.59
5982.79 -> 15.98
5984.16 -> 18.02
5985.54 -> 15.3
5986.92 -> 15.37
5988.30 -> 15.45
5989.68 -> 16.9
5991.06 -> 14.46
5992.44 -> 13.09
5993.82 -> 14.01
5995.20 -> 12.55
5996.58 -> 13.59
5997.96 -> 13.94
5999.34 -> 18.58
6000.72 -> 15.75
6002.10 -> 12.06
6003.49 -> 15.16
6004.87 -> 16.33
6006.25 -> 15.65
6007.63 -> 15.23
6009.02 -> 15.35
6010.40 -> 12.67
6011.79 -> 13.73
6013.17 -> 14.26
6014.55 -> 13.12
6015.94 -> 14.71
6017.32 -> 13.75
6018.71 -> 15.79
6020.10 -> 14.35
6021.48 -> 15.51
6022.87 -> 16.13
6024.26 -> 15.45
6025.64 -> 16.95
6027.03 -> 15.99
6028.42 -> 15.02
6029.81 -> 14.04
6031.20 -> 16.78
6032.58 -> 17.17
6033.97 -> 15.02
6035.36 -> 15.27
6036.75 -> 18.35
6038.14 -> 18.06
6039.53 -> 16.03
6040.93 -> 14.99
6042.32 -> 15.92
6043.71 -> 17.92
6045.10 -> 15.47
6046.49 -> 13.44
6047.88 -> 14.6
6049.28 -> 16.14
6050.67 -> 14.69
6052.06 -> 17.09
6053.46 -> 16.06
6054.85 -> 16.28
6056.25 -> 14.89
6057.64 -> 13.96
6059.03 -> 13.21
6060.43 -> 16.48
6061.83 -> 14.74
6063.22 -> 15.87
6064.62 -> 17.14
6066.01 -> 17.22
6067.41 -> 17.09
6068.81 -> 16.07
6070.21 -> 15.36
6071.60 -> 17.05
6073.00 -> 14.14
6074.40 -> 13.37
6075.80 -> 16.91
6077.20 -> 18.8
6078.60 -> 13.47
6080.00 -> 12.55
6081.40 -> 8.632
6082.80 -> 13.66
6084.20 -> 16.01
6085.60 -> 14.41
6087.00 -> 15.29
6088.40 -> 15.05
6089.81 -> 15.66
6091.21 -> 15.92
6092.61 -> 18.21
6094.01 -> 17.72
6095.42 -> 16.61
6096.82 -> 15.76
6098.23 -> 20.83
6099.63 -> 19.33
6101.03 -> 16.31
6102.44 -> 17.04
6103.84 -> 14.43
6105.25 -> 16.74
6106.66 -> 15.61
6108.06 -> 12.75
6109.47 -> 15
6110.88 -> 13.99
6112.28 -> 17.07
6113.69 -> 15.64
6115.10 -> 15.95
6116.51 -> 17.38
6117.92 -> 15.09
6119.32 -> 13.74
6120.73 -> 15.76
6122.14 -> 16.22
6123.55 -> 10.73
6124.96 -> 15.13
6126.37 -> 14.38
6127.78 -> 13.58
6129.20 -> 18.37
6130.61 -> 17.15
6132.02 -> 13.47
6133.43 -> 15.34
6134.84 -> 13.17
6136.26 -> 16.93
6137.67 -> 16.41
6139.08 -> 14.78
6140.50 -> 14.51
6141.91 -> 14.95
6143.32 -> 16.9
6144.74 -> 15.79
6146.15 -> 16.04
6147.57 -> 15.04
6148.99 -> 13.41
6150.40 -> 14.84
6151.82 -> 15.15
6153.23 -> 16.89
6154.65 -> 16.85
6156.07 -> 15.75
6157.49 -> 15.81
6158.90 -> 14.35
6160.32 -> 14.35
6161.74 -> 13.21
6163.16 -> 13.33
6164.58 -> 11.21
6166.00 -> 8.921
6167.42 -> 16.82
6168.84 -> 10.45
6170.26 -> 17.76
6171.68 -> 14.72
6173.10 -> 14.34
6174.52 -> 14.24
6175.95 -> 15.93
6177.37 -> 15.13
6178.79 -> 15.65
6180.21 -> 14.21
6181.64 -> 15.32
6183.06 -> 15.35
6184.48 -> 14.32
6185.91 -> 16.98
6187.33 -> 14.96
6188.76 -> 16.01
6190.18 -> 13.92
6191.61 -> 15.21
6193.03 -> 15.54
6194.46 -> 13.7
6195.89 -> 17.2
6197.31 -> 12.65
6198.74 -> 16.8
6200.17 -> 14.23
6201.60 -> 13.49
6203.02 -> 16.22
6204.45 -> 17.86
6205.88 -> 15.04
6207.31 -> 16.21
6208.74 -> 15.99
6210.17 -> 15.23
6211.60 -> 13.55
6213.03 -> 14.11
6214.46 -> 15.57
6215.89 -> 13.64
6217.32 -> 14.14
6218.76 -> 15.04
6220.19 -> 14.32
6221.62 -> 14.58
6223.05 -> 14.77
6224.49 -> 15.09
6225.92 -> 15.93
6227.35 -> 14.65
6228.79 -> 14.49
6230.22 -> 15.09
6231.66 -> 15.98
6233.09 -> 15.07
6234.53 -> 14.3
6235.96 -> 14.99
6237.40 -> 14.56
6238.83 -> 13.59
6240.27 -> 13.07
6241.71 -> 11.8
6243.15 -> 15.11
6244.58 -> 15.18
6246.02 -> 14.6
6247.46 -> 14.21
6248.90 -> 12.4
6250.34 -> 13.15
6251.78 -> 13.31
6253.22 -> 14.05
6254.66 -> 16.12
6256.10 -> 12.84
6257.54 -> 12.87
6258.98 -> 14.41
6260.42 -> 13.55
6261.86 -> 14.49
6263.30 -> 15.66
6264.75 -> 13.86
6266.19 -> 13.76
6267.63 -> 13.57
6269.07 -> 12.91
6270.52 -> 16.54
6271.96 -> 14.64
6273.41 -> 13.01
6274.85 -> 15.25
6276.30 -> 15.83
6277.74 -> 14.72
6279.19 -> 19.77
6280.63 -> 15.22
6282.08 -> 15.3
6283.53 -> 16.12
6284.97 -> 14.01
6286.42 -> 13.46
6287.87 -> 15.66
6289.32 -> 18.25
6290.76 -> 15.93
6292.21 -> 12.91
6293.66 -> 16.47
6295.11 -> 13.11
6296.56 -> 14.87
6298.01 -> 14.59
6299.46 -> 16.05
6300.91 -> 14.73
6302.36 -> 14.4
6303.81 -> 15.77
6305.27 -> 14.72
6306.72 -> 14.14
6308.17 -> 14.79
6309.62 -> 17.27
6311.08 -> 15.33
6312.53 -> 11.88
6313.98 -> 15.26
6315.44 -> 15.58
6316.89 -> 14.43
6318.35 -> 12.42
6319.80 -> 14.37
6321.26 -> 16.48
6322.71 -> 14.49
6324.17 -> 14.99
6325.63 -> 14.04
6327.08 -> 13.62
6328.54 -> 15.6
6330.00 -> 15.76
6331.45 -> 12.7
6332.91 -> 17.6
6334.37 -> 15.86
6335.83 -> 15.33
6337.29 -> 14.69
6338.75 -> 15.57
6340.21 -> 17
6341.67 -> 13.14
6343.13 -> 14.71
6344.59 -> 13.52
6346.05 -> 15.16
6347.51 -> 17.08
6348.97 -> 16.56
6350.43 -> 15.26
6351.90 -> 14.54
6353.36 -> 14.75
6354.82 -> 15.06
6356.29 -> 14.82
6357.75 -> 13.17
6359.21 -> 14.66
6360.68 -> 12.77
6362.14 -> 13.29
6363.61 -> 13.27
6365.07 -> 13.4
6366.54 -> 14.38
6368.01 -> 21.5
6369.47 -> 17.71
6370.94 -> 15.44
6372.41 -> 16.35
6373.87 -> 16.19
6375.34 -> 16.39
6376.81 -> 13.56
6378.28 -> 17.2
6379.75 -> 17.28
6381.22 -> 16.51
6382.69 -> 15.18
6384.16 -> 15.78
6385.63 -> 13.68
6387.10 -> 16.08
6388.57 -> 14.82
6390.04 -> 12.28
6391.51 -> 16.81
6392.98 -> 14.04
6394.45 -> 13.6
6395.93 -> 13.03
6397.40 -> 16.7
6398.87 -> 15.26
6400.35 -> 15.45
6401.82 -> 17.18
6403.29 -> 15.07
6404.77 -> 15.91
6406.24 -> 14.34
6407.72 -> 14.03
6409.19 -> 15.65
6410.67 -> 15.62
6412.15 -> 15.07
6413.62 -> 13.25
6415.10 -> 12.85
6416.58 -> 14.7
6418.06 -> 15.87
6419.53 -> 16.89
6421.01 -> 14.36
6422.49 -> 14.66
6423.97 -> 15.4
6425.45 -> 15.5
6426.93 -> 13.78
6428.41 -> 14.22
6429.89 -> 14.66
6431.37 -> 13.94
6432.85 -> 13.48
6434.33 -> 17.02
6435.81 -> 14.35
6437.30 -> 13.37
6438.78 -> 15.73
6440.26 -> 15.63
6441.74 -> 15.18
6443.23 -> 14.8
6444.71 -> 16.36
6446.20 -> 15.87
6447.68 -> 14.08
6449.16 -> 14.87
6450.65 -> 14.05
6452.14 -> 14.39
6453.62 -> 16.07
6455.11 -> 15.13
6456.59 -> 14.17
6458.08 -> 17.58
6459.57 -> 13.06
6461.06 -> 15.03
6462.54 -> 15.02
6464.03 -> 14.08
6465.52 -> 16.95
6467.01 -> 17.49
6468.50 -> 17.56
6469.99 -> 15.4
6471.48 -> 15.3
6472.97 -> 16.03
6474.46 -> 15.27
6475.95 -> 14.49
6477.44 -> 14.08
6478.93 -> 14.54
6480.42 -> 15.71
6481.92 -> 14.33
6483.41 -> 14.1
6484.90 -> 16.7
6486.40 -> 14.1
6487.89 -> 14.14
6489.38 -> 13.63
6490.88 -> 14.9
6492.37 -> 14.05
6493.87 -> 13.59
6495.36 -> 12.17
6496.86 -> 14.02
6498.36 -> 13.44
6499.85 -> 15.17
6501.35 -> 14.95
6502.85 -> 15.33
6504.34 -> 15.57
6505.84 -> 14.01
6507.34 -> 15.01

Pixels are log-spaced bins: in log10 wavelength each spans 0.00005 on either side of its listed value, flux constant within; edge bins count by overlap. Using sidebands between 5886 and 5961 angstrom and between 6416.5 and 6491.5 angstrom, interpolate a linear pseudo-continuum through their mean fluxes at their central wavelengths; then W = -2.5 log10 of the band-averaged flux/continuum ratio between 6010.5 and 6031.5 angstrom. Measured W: -0.032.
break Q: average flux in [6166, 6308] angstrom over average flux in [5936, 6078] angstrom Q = 0.98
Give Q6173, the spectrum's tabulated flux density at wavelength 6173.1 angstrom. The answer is 14.34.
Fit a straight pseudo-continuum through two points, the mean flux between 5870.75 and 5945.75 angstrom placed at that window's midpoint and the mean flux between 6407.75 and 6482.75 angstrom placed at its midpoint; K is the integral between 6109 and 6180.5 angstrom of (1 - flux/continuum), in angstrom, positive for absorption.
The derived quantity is -1.4 angstrom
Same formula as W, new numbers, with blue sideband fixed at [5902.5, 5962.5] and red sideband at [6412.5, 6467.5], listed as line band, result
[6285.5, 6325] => 0.00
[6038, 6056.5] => -0.06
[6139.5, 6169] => 0.03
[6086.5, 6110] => -0.10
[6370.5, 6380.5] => -0.08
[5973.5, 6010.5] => 0.01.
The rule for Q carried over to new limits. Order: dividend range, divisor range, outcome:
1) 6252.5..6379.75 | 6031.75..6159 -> 0.96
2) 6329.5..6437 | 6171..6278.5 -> 1.03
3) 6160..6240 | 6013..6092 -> 0.96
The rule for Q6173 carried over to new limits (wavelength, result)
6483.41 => 14.1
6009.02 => 15.35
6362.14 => 13.29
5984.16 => 18.02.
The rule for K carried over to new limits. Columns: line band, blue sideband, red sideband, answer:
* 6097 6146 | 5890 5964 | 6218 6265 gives -4.1 angstrom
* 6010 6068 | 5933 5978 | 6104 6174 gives -2.9 angstrom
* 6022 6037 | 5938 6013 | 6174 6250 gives -1.2 angstrom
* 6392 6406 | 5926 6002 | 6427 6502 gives -0.3 angstrom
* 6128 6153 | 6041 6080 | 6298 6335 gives -0.1 angstrom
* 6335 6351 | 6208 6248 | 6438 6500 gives -0.6 angstrom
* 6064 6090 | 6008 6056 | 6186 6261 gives 0.2 angstrom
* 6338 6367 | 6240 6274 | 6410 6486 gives -0.2 angstrom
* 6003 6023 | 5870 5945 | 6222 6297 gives -0.5 angstrom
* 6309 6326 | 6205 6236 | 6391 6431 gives 0.2 angstrom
